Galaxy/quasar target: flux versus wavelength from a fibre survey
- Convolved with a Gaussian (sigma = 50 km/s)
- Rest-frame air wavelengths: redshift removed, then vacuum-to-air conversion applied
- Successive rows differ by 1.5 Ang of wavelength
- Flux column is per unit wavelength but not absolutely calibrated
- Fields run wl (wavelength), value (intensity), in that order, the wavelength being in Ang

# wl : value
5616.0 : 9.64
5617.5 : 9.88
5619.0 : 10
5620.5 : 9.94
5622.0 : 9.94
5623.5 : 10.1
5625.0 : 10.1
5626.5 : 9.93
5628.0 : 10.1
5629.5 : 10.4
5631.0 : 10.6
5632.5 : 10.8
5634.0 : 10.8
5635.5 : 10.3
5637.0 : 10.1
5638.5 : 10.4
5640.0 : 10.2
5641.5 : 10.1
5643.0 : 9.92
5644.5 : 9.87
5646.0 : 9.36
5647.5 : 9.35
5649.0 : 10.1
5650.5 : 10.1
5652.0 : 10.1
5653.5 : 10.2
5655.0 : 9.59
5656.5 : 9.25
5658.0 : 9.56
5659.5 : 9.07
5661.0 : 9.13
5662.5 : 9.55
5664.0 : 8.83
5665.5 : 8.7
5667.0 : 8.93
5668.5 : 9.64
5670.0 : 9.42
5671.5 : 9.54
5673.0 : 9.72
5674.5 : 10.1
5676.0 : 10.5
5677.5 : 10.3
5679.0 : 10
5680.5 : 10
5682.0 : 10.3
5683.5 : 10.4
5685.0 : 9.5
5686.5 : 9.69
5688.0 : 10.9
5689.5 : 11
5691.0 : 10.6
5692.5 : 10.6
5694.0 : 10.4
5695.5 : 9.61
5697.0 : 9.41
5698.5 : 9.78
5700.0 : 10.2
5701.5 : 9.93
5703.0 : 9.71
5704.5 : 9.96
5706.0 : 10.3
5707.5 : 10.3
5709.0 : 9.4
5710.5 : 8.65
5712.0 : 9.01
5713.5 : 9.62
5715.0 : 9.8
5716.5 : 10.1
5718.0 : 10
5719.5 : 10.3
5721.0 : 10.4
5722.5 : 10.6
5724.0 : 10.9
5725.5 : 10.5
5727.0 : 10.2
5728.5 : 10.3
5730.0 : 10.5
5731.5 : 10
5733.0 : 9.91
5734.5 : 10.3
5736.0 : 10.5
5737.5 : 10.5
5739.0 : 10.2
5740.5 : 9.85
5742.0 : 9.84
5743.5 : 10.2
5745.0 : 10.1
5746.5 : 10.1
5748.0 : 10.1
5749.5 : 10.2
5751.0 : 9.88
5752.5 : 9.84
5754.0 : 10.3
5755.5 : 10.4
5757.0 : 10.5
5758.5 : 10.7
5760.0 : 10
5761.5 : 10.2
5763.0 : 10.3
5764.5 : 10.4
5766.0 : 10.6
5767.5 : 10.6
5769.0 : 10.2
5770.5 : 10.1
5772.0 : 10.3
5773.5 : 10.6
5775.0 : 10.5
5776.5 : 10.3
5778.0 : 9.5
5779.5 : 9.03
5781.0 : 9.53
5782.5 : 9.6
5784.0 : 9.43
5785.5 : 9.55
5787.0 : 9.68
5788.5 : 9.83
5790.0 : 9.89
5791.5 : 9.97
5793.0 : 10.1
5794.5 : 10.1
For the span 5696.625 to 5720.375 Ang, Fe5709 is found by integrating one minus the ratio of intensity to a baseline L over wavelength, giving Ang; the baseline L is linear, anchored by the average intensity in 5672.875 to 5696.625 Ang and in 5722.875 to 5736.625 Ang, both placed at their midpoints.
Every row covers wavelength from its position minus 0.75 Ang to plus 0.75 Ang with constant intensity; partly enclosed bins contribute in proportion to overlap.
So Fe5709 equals 1.2 Ang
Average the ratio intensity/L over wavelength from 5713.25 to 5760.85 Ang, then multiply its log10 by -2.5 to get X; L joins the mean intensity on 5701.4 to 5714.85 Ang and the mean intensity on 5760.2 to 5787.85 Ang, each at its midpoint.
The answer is -0.04 mag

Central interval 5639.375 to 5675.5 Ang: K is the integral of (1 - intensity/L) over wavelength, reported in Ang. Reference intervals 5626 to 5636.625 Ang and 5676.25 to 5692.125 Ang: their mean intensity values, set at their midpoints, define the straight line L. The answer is 2.62 Ang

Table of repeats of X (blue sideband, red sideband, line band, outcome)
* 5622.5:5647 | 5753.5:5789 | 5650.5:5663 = 0.06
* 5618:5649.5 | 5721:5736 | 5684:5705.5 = 0.02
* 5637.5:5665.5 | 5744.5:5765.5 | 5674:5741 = -0.02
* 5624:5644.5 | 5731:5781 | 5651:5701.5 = 0.04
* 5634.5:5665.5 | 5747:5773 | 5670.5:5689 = -0.02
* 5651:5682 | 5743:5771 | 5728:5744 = -0.01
